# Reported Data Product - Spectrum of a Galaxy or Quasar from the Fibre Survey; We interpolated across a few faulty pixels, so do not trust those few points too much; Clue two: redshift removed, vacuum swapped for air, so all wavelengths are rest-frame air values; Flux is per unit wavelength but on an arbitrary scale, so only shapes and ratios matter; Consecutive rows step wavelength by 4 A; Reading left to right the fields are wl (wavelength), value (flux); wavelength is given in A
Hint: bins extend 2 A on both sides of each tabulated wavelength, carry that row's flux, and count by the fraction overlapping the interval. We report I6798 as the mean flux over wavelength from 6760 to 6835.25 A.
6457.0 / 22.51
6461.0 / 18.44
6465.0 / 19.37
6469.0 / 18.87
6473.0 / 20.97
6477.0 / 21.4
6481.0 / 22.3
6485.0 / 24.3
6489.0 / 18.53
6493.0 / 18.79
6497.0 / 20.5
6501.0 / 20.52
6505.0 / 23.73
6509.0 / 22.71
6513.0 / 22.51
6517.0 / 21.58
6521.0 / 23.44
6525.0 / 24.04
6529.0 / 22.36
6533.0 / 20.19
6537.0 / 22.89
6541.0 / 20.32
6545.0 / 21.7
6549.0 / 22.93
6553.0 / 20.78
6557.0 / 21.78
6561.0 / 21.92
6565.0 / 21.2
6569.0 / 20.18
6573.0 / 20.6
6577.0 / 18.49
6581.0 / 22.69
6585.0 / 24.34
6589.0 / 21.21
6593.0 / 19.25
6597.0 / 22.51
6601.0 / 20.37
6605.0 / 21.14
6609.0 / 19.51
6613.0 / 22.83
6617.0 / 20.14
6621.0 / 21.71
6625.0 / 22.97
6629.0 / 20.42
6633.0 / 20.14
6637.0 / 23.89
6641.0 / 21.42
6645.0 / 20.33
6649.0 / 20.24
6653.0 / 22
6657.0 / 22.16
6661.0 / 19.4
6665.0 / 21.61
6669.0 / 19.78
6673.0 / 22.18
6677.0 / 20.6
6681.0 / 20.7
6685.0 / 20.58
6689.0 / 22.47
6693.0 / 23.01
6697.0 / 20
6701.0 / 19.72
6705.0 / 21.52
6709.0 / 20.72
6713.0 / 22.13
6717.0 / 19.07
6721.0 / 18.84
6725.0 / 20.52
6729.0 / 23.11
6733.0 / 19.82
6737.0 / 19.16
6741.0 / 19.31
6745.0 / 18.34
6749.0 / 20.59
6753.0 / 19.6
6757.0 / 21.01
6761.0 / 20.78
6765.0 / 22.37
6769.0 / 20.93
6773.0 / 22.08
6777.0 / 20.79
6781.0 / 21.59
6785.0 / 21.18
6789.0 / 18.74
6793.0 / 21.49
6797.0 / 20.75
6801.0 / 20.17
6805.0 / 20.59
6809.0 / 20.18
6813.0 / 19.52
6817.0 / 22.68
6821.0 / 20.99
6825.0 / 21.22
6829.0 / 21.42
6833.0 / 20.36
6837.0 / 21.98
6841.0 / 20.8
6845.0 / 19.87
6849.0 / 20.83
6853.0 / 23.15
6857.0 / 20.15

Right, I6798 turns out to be 20.9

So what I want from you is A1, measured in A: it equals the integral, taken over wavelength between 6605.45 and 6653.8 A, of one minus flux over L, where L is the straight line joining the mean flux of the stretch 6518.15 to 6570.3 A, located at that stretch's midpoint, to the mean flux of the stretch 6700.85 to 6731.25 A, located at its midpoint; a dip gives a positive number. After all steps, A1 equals 0.1 A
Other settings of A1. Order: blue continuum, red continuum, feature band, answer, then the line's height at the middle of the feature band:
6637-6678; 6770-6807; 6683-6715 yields -0.4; 21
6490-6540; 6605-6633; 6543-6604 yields 0.4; 21.5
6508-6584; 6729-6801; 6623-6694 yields -0.6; 21.1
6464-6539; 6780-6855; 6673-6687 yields 0.2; 21.2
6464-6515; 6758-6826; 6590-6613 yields 0.3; 21.1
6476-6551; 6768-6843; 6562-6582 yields 1.0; 21.7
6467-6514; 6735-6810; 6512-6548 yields -1.7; 21.1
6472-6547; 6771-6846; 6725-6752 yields 1.3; 21.1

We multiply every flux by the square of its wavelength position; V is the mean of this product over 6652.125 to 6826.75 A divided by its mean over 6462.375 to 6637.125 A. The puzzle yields 1.0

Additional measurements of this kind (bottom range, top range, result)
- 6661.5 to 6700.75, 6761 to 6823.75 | 1.03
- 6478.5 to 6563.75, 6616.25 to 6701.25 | 1.01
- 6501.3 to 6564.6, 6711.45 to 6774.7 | 0.99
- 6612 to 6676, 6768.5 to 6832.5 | 1.03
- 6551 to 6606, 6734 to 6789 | 1.02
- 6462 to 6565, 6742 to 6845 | 1.05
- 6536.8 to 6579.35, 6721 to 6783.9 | 1.04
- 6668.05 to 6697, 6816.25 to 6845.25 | 1.04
